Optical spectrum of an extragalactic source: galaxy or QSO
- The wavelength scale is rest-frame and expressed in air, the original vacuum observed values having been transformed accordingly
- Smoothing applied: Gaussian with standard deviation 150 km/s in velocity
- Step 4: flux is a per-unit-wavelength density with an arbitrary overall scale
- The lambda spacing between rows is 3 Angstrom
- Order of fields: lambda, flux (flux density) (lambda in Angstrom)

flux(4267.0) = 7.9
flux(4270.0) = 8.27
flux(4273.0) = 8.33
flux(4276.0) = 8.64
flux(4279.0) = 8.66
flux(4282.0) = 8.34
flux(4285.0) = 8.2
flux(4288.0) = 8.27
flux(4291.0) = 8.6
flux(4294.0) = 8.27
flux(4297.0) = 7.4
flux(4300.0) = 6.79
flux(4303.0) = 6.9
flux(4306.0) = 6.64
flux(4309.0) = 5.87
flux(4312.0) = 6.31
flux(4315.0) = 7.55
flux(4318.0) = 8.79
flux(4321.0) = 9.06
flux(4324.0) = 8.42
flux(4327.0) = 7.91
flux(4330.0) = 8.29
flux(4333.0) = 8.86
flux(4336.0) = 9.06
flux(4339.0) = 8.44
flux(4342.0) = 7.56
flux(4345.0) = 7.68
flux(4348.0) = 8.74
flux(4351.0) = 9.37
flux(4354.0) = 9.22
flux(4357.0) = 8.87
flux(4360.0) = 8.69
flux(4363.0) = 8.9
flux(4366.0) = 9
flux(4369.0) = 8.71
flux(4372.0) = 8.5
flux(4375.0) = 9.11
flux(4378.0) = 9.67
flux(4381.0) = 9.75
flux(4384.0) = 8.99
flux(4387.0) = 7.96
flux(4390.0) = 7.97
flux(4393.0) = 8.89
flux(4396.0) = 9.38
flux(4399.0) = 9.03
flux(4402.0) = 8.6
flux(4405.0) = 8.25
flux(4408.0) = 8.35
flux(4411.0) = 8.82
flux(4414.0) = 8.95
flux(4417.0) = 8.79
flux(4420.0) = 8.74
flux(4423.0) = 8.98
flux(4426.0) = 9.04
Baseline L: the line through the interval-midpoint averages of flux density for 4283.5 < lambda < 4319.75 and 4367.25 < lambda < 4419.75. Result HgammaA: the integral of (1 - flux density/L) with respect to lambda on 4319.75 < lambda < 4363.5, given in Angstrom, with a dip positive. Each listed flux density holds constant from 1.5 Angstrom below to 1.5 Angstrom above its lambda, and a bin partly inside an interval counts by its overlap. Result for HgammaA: -2.9 Angstrom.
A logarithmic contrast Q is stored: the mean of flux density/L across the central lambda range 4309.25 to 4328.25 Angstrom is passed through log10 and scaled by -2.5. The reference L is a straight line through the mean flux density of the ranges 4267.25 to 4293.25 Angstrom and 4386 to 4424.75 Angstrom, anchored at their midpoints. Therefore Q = 0.08 mag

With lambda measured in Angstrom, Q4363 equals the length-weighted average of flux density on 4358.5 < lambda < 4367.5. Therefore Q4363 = 8.86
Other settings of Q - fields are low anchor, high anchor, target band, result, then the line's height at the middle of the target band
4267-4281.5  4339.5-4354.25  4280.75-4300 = 0.05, 8.42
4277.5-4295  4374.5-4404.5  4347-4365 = -0.03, 8.74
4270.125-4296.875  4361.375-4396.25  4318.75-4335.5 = 0.01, 8.6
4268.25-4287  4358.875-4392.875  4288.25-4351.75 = 0.09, 8.59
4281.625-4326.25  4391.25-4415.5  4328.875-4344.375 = -0.05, 8.04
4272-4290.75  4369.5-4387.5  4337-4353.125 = 0.05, 8.83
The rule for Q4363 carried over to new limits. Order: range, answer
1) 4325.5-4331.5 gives 8.1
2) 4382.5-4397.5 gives 8.64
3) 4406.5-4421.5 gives 8.73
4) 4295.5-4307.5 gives 6.93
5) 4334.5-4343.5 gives 8.35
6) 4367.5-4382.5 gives 9.15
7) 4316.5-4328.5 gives 8.54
